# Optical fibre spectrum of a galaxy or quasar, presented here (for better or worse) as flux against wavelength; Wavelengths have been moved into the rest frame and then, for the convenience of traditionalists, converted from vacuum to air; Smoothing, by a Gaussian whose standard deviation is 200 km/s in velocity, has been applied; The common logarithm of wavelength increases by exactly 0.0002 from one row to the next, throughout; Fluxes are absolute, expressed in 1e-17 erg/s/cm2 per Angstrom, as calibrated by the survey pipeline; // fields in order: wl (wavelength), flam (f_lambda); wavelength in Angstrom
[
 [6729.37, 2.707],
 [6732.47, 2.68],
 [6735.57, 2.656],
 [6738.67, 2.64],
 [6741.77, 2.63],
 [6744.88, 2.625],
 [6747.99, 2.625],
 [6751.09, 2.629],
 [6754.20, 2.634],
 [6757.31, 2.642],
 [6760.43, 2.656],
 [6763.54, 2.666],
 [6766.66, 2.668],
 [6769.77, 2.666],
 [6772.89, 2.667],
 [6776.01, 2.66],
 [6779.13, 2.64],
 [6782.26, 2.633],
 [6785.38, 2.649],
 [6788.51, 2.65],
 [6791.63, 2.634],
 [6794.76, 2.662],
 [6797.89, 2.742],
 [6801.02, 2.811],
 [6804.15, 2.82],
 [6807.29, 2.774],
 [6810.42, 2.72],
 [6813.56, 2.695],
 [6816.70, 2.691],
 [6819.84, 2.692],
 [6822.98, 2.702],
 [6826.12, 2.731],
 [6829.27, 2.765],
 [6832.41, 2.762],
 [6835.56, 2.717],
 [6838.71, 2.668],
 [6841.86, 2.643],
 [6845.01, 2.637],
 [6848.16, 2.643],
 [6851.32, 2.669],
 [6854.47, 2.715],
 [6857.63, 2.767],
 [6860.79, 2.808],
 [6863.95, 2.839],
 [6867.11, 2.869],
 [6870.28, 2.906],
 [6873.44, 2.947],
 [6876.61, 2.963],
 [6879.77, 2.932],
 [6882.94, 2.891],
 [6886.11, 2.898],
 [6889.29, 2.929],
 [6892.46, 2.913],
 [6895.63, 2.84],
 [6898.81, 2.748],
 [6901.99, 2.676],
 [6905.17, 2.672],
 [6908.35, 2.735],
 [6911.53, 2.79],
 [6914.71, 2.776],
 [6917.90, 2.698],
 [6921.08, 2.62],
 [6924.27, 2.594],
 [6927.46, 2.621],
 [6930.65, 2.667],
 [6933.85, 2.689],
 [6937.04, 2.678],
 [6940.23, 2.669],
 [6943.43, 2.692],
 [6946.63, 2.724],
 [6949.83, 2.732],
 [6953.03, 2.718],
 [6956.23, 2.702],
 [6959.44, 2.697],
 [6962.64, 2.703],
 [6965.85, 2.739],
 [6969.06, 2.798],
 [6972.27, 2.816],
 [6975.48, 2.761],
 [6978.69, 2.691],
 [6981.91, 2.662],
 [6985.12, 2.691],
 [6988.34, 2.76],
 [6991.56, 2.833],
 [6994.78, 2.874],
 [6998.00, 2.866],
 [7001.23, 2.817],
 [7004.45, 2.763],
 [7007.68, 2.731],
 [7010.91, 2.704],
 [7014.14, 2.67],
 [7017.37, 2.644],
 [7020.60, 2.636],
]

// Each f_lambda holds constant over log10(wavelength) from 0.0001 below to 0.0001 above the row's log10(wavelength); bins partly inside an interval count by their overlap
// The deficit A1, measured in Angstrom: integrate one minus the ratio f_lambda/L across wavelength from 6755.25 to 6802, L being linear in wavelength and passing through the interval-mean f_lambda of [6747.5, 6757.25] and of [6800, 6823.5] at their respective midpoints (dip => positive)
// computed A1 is 0.2 Angstrom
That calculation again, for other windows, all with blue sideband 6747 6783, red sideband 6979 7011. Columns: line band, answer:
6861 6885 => -1.73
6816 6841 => -0.30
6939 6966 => 0.39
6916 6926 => 0.33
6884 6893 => -0.66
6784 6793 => 0.06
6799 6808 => -0.44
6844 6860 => 0.01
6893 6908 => -0.15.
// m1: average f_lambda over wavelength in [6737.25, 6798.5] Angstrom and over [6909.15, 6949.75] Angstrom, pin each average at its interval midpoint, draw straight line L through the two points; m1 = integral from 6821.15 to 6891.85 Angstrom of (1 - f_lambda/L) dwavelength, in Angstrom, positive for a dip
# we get -3.2 Angstrom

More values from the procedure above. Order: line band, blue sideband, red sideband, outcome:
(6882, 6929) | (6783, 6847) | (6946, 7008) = -0.4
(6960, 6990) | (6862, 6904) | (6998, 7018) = 0.4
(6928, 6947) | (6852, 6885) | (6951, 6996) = 0.7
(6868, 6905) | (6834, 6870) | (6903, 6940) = -2.2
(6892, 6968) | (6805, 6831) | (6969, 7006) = 1.4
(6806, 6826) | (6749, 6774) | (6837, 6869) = -0.1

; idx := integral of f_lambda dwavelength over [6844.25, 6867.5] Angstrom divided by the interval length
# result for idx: 2.74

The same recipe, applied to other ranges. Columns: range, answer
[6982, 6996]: 2.77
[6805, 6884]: 2.77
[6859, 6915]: 2.84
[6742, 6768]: 2.64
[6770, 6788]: 2.65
